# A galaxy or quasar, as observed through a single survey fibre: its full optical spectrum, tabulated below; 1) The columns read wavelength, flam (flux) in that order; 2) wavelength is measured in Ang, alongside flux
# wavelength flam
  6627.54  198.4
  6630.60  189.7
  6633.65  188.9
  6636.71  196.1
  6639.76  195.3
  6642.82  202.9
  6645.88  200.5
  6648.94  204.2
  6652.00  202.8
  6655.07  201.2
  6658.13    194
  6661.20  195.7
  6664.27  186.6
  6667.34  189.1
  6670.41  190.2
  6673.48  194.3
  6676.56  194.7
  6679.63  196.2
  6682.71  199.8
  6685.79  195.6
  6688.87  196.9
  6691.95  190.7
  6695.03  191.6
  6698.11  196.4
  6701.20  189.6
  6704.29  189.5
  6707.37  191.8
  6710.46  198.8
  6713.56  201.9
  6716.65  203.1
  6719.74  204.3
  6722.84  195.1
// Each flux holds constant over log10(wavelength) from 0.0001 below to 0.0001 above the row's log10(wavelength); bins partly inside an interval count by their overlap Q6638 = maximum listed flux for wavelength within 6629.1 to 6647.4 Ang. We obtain 202.9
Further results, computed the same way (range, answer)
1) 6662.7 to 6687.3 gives 199.8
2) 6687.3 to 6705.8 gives 196.9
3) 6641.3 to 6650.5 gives 204.2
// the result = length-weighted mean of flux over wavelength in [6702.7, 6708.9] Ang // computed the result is 191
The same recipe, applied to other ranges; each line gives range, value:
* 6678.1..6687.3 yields 197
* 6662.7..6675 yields 190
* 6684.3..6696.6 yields 194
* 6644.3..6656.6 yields 202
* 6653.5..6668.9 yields 193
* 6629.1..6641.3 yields 193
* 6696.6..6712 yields 193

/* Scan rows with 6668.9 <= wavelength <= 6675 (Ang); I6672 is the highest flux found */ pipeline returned 194.3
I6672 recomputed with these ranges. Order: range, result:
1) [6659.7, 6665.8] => 195.7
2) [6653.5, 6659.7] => 201.2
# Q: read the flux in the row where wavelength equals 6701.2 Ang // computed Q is 189.6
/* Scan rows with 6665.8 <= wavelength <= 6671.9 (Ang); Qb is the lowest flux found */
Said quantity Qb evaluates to 189.1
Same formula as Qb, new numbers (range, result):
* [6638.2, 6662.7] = 194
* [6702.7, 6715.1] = 189.5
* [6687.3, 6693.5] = 190.7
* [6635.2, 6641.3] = 195.3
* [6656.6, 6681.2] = 186.6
